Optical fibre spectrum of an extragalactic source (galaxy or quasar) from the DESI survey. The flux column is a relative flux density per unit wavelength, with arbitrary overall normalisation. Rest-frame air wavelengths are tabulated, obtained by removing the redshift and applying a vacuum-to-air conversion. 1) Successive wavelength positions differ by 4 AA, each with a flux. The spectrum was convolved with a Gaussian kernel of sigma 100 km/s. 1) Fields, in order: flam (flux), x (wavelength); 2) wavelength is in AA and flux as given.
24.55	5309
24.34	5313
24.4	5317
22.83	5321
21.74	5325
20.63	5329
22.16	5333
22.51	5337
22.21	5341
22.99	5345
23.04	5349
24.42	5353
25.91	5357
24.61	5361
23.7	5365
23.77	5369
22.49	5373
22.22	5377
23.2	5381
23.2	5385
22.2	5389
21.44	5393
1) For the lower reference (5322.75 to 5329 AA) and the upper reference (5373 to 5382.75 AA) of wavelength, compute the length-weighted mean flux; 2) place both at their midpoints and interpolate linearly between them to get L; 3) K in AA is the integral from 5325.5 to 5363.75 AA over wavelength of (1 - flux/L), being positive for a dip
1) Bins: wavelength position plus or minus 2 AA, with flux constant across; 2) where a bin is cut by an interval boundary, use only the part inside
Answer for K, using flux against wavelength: -2.2 AA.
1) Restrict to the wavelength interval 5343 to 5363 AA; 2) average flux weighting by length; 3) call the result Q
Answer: 24.2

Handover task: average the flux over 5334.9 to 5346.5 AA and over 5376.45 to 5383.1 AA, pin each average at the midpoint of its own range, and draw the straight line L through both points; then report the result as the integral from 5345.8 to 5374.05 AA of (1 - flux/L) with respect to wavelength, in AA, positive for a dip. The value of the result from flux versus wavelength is -1.64 AA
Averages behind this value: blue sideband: 22.5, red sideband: 22.8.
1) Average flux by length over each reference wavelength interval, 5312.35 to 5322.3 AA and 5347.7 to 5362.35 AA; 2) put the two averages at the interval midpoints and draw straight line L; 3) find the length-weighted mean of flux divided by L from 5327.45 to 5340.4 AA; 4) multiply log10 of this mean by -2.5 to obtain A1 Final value 0.11 mag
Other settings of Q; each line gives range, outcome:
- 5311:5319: 24.4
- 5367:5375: 23.1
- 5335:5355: 23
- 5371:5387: 22.8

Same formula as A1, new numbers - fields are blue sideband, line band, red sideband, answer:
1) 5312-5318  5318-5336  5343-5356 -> 0.099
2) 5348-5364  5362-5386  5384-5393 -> 0.008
